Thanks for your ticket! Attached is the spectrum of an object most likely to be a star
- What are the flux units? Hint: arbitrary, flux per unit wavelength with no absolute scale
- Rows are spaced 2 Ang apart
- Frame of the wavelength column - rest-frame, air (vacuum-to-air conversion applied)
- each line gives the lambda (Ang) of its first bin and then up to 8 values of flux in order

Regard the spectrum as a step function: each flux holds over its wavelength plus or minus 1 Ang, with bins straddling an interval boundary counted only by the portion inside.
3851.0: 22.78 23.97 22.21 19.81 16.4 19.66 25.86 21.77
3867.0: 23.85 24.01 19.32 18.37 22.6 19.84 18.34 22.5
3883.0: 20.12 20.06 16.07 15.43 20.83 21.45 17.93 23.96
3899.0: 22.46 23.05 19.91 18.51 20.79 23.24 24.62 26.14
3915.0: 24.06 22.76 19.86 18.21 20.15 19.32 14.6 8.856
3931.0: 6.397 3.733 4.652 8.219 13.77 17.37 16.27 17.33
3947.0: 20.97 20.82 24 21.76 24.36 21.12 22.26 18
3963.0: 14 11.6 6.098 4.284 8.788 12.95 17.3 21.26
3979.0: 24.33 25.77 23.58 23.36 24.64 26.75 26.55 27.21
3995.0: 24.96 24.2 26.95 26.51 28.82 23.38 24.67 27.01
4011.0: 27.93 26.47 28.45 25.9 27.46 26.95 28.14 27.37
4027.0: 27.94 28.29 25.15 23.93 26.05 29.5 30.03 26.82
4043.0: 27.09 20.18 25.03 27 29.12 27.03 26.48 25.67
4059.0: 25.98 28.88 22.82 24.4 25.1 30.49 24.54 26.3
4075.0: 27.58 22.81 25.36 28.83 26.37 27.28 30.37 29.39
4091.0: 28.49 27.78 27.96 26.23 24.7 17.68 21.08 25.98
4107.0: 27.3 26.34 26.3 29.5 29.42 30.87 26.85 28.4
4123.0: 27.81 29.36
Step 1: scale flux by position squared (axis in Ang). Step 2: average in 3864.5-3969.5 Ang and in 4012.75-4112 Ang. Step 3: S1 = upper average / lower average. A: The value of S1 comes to 1.55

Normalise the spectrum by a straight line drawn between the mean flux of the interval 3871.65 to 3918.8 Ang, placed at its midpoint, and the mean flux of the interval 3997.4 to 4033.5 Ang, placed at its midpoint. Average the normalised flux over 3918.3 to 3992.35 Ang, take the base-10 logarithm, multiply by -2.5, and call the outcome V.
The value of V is 0.36 mag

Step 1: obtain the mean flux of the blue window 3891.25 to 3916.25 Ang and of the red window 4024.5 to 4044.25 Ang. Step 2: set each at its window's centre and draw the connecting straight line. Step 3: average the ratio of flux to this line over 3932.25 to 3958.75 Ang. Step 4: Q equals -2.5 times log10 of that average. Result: 0.38 mag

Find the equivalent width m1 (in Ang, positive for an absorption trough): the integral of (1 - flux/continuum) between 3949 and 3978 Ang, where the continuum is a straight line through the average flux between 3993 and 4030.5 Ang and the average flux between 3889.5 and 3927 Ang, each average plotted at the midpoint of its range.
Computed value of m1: 9.2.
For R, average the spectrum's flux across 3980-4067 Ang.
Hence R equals 26.3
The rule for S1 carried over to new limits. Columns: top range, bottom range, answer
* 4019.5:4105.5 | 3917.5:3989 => 1.66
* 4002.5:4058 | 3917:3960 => 1.69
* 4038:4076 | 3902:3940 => 1.69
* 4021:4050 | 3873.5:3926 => 1.37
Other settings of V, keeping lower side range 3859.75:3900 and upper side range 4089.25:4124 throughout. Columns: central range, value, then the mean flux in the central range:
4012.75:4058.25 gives -0.08 mag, 26.8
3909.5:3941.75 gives 0.34 mag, 15.9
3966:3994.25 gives 0.20 mag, 19.5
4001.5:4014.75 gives -0.10 mag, 26.5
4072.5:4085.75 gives -0.02 mag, 26.3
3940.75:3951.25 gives 0.17 mag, 19.3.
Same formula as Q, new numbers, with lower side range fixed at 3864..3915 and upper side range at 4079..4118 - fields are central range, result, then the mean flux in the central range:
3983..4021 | -0.08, 26.1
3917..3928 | 0.17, 18.8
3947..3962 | 0.06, 21.7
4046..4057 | -0.05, 26.8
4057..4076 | -0.01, 26.2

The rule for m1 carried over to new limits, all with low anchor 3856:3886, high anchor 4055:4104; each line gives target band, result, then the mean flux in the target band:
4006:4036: -2.64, 26.8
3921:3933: 4.77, 13.4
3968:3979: 4.46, 14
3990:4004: -1.42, 26.5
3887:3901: 0.78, 20.2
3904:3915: -0.49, 22.8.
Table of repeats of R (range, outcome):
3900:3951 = 17.5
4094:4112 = 24.8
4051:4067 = 26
